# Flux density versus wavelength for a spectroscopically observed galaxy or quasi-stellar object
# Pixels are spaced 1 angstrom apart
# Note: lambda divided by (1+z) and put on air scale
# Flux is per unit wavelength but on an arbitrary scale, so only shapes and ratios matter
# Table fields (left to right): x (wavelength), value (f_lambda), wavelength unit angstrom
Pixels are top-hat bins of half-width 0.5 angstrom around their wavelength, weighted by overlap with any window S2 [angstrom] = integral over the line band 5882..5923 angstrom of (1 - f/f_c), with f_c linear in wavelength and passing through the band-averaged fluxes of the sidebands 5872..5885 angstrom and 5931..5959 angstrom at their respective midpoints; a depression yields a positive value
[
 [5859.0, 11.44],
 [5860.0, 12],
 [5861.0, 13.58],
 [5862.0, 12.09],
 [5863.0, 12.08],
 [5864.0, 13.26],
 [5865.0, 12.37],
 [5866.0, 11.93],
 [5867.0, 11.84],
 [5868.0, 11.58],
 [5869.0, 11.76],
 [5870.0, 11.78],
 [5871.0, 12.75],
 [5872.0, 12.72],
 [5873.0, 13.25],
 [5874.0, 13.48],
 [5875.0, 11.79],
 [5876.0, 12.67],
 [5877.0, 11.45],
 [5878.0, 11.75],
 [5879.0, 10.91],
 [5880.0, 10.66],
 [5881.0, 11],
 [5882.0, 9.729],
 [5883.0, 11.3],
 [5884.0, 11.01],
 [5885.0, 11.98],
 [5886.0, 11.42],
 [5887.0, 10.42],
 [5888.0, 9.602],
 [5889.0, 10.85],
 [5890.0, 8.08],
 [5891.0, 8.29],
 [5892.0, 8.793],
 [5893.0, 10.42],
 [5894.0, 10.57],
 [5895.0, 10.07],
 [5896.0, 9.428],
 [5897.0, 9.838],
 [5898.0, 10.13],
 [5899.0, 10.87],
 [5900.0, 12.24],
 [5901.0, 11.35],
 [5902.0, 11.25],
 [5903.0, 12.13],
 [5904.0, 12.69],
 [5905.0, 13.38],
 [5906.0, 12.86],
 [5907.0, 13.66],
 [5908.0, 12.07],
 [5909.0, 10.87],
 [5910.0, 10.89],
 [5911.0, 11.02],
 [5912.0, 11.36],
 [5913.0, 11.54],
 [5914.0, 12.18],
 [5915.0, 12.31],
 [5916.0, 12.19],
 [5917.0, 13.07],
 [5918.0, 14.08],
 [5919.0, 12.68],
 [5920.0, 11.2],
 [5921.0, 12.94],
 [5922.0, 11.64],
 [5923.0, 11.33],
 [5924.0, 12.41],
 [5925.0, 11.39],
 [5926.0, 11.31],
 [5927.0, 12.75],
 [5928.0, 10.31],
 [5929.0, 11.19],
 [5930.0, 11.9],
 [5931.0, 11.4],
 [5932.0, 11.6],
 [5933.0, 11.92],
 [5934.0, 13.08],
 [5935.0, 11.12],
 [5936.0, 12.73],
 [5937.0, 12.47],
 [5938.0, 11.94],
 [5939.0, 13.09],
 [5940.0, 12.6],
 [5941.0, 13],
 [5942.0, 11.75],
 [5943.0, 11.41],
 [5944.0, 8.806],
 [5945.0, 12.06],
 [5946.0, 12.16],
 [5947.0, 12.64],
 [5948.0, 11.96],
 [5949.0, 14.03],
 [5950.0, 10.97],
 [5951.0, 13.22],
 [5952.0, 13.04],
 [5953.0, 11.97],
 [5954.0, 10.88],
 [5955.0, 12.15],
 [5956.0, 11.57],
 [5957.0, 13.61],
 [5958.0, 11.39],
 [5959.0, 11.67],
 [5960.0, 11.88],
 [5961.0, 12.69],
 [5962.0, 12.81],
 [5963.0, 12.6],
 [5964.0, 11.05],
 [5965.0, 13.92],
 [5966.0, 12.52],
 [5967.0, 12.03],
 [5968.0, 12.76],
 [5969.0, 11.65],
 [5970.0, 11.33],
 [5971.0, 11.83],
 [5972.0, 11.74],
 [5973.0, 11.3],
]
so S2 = 1.8 angstrom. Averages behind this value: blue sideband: 11.6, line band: 11.3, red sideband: 12.1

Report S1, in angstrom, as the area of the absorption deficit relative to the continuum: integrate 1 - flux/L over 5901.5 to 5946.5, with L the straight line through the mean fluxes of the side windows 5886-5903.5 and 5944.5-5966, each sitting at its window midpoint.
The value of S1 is -3.01 angstrom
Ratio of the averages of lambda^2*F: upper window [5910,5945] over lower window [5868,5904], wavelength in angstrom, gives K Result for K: 1.09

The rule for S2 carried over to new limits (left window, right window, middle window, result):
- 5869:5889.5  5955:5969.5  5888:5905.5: 1.7 angstrom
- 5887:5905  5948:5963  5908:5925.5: -1.3 angstrom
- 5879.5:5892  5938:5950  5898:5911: -1.2 angstrom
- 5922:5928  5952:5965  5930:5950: -0.3 angstrom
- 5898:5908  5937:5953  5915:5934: 0.3 angstrom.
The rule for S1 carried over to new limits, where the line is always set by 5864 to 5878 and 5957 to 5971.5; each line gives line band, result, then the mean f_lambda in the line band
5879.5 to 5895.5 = 2.6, 10.3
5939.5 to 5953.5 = 0.1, 12.1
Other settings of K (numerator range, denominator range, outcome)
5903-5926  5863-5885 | 1.04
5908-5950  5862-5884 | 1.02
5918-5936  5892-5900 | 1.17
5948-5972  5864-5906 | 1.11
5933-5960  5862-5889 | 1.06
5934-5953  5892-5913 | 1.09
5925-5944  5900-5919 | 0.98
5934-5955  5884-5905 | 1.16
